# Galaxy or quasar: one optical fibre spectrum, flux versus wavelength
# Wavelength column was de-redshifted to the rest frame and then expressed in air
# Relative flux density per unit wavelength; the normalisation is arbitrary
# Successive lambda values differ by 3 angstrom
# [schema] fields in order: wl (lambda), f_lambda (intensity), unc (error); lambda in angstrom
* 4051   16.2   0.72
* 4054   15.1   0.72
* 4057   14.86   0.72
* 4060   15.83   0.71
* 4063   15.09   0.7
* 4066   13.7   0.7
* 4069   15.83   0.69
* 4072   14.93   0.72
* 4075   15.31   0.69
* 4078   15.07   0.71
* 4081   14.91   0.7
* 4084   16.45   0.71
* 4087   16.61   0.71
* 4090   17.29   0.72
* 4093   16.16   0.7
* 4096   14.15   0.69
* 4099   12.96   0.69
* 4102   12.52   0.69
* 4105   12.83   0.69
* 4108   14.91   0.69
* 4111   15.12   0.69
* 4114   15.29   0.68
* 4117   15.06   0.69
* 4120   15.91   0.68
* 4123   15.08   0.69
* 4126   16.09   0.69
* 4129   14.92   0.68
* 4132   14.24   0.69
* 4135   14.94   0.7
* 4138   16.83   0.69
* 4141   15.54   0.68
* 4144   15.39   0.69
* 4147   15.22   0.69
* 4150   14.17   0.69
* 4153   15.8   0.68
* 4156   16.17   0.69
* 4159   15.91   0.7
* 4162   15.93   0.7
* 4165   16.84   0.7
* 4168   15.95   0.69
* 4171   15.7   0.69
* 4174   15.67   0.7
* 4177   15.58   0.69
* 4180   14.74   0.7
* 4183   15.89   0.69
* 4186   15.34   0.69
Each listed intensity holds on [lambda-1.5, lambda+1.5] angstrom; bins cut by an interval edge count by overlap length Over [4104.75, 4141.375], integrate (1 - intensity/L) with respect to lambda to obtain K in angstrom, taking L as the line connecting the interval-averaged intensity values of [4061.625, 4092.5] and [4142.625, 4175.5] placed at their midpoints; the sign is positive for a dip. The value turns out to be 1.01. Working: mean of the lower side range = 15.5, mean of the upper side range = 15.7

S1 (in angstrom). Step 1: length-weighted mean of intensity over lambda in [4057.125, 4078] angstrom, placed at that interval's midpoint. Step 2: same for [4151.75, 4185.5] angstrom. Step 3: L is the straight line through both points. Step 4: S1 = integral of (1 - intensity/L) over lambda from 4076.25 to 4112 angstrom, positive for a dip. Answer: 0.9 angstrom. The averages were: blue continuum 15.1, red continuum 15.8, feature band 14.9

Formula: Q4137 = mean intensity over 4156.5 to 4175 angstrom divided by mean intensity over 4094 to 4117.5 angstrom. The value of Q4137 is 1.1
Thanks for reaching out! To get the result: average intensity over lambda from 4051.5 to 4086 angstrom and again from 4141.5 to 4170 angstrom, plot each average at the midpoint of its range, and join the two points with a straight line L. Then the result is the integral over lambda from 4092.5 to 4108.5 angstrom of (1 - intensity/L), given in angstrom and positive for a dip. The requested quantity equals 1.75 angstrom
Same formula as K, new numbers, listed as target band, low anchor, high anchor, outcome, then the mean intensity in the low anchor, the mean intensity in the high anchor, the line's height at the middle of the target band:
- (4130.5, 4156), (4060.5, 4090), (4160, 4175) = 0.89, 15.4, 16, 15.9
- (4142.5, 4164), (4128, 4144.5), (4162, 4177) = 0.16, 15.3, 16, 15.7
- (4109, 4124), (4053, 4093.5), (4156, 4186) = 0.33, 15.5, 15.8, 15.6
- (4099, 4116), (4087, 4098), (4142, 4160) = 1.81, 15.8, 15.4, 15.7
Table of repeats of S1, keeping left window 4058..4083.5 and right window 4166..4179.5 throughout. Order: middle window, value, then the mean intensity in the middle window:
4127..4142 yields 0.2 angstrom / 15.3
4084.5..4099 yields -0.5 angstrom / 15.8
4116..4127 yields -0.1 angstrom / 15.5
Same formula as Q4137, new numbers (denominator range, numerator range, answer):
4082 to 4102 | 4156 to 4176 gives 1.04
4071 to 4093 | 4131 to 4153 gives 0.96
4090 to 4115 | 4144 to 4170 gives 1.09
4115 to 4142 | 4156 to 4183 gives 1.03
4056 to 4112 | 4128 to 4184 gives 1.04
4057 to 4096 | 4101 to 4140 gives 0.96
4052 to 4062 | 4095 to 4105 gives 0.86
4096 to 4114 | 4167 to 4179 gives 1.13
